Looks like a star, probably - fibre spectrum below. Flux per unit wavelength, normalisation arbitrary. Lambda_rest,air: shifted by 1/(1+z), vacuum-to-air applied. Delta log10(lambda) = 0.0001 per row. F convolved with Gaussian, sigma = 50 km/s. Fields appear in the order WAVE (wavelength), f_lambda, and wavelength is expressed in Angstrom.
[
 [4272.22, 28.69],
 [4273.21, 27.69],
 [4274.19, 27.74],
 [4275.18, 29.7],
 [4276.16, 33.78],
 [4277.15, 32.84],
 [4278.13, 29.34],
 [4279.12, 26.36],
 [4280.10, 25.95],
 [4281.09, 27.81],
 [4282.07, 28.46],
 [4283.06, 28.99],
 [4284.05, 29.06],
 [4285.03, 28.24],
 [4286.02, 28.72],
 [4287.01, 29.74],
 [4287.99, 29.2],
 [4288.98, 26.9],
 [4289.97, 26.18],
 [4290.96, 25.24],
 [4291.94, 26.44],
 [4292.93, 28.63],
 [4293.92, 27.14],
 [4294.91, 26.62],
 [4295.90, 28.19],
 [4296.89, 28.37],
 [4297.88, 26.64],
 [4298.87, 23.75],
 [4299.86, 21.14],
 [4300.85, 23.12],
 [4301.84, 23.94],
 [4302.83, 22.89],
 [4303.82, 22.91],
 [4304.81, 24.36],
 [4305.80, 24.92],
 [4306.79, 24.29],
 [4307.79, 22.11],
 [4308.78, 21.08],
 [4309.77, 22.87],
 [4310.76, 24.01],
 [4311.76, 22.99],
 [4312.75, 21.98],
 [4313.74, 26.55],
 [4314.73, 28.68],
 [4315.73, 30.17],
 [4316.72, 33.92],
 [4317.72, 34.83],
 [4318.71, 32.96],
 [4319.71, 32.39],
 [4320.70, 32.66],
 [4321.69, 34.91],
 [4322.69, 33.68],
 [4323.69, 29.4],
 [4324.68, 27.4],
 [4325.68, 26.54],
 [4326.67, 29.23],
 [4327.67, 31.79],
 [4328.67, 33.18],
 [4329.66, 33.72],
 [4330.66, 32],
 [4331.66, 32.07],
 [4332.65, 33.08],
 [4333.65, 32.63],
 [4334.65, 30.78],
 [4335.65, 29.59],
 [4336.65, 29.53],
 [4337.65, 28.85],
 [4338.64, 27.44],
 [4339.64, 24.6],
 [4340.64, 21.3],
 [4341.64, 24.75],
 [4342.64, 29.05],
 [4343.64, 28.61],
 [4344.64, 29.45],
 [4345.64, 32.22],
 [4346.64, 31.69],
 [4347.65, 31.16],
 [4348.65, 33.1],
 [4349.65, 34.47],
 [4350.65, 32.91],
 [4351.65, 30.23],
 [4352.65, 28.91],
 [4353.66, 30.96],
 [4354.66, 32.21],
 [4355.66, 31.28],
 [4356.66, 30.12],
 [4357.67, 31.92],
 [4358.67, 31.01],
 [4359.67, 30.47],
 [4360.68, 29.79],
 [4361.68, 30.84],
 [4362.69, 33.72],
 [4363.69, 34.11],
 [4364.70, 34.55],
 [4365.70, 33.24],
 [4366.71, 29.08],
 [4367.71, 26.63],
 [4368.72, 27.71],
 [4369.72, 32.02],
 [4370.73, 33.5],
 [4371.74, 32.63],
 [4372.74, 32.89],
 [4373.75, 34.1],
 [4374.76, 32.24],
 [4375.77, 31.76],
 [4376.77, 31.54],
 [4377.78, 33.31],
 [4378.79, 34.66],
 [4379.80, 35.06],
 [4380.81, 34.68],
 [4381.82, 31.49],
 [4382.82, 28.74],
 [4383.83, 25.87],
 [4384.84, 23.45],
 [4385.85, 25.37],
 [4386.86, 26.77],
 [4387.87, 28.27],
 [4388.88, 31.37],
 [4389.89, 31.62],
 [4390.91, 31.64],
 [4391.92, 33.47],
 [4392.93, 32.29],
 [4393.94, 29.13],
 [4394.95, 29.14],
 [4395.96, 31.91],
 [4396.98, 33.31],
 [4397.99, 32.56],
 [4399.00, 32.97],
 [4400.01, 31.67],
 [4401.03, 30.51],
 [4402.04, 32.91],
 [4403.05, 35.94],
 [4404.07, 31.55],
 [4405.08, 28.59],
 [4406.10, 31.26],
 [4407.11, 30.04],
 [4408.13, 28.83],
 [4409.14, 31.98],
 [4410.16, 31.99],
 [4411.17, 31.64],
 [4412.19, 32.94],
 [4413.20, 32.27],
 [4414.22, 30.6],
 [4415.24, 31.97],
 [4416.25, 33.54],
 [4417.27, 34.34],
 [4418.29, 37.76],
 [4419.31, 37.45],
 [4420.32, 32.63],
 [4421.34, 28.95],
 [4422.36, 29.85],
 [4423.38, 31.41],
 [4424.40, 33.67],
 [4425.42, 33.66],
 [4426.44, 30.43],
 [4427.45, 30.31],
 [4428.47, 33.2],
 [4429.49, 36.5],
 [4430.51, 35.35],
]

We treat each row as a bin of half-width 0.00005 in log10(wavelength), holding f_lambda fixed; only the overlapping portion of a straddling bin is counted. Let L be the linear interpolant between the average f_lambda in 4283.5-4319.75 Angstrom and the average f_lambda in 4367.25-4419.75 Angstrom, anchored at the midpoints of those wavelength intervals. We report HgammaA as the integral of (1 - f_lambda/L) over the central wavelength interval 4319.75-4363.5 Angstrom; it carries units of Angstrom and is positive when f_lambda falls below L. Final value -3.0 Angstrom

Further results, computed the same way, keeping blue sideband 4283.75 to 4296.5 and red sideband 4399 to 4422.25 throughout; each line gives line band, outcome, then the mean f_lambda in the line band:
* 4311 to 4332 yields -1.12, 30.4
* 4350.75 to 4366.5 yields -0.66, 31.5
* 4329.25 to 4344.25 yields 0.13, 29.2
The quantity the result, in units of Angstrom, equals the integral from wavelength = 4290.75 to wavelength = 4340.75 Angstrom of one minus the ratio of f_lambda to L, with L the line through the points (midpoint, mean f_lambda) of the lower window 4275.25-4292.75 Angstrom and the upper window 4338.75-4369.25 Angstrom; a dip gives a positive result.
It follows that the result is 2.49 Angstrom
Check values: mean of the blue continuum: 28.5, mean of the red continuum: 30.3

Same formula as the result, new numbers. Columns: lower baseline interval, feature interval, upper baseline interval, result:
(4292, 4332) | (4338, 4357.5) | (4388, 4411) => -0.32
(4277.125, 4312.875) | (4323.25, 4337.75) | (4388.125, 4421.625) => -1.45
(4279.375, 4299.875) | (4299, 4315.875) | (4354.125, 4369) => 2.64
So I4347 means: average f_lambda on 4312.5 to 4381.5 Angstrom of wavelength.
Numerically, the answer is 31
